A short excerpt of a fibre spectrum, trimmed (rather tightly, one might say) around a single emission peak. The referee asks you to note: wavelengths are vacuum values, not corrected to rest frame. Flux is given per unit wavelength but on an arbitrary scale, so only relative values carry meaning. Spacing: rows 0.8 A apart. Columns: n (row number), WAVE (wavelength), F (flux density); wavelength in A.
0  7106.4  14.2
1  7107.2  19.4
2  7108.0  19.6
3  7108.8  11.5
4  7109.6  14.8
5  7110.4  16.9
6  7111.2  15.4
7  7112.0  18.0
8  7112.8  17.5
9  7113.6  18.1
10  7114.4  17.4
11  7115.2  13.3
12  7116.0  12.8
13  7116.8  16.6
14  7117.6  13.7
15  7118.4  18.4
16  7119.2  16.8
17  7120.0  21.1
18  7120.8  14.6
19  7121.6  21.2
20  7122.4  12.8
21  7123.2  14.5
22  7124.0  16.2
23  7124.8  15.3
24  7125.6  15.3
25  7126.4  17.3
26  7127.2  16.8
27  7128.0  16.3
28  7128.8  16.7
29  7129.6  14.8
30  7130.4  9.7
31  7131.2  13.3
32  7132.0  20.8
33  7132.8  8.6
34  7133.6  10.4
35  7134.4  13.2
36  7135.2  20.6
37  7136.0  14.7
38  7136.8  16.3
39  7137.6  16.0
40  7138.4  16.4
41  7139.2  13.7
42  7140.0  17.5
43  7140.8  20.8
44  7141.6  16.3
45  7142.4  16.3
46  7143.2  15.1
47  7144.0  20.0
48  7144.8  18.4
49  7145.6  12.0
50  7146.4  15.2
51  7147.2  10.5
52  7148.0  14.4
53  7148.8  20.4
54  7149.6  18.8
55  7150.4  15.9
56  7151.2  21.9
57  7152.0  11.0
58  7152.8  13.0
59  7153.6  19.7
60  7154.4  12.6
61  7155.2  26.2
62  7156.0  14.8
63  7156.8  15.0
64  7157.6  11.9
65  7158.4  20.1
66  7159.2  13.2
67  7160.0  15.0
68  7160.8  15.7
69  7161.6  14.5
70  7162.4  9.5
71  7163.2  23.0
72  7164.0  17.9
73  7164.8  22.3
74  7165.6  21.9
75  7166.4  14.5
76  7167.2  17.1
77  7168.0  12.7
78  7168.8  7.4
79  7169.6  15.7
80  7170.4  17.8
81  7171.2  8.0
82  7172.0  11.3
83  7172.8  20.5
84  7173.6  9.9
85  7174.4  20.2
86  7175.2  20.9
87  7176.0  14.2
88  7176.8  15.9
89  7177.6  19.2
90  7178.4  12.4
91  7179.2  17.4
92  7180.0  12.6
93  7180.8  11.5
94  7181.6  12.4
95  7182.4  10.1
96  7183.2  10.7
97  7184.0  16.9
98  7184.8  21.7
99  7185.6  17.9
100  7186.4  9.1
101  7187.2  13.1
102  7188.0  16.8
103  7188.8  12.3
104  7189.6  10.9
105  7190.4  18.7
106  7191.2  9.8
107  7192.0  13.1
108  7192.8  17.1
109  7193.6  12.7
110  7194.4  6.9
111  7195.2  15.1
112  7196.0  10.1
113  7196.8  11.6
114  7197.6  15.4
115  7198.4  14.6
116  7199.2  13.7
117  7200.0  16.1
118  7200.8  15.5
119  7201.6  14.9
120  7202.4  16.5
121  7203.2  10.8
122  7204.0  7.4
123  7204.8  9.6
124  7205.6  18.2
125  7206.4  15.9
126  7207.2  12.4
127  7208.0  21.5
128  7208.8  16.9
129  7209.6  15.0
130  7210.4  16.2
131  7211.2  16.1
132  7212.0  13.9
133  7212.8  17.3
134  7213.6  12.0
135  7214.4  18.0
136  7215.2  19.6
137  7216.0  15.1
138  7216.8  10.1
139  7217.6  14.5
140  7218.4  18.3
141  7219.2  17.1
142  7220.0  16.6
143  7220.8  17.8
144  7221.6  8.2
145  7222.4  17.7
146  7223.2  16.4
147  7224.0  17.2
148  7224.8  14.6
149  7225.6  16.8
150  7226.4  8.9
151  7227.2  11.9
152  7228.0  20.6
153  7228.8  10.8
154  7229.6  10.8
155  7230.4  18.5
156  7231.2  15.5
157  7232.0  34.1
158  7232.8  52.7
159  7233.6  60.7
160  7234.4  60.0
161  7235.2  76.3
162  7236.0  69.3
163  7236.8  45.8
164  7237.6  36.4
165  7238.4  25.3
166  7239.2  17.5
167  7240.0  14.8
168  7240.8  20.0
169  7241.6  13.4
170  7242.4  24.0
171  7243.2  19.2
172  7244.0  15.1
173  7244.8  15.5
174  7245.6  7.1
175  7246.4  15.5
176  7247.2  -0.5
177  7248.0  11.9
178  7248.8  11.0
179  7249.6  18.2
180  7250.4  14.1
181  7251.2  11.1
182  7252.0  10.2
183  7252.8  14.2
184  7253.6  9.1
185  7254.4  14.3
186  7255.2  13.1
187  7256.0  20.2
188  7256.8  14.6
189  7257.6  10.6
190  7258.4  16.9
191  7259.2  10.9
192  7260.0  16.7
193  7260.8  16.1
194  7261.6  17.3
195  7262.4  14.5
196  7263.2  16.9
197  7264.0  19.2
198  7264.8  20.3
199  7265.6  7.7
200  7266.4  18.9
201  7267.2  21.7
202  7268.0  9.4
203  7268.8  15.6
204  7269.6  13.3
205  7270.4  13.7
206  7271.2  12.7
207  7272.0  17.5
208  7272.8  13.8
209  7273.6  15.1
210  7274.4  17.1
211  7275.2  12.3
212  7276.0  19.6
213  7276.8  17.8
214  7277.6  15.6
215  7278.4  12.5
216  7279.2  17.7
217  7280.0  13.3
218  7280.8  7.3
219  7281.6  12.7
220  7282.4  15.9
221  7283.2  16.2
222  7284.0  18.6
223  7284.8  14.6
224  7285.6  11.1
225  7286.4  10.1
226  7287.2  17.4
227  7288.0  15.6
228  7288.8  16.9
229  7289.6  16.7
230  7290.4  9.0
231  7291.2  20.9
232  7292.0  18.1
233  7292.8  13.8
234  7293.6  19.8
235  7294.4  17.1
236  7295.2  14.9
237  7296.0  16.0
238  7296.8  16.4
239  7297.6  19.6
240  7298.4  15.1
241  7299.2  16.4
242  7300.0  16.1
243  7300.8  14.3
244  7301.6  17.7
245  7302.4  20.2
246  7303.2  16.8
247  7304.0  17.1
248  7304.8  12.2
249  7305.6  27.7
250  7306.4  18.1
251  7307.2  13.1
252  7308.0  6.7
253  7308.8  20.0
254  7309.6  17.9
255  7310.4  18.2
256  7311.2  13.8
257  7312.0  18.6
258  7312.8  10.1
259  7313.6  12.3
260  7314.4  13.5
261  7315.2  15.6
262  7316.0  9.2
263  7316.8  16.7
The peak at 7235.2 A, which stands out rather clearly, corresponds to H-beta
